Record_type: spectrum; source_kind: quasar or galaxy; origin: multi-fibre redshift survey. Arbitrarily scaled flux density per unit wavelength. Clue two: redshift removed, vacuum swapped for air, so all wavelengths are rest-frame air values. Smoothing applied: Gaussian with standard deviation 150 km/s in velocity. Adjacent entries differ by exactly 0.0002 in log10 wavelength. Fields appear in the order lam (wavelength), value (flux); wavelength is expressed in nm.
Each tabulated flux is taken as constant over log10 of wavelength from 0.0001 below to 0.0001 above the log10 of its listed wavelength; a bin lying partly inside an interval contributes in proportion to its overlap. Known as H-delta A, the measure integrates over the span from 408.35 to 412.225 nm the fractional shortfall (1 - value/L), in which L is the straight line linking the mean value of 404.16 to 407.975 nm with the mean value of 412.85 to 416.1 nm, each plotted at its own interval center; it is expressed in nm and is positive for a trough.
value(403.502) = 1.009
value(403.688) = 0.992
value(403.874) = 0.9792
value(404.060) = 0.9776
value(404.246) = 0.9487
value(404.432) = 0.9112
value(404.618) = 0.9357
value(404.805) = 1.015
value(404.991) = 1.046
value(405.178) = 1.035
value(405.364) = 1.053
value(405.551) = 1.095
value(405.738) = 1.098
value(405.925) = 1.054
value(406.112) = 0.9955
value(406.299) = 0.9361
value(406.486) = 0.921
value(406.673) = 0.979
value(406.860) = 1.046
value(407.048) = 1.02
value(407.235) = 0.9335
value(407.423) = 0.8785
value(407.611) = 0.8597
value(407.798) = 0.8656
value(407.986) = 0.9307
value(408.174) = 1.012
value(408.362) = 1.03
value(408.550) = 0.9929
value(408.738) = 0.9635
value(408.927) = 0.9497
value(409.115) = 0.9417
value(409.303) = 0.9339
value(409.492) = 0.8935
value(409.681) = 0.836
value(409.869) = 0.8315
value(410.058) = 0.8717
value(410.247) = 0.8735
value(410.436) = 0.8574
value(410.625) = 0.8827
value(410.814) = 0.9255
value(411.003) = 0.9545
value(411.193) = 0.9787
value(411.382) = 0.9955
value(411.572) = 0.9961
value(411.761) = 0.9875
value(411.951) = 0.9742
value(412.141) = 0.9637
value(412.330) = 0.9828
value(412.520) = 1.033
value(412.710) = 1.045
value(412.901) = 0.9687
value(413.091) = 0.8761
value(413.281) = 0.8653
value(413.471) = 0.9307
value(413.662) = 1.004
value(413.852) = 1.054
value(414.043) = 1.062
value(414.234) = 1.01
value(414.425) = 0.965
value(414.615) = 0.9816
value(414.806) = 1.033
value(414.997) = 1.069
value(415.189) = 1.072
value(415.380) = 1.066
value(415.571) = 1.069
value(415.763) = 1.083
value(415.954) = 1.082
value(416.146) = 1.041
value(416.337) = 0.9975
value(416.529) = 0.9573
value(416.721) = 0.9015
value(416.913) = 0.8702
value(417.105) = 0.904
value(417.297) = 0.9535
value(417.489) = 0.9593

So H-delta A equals 0.25 nm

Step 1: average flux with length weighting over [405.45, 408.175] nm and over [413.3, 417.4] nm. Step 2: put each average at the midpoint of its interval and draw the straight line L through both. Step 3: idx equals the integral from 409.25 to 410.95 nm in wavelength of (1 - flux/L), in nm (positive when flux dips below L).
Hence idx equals 0.18 nm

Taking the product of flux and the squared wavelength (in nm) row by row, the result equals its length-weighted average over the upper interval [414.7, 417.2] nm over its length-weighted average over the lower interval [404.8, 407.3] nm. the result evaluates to 1.04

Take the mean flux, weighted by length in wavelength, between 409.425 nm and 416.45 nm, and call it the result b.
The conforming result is 0.977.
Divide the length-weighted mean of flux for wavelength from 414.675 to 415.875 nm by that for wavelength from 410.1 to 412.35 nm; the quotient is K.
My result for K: 1.12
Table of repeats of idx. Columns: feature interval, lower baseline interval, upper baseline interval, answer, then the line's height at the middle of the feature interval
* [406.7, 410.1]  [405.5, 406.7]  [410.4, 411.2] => 0.11 nm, 0.965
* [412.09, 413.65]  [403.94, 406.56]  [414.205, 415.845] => 0.11 nm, 1.03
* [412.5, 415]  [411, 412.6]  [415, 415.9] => 0.11 nm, 1.03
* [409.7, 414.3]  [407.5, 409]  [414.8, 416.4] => 0.24 nm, 1.01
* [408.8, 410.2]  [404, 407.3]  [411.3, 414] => 0.13 nm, 0.989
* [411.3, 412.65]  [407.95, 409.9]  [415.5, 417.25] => -0.04 nm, 0.96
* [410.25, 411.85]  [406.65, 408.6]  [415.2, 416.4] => 0.09 nm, 1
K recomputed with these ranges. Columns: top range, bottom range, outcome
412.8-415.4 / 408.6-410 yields 1.09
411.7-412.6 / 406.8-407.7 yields 1.05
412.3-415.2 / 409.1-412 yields 1.08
